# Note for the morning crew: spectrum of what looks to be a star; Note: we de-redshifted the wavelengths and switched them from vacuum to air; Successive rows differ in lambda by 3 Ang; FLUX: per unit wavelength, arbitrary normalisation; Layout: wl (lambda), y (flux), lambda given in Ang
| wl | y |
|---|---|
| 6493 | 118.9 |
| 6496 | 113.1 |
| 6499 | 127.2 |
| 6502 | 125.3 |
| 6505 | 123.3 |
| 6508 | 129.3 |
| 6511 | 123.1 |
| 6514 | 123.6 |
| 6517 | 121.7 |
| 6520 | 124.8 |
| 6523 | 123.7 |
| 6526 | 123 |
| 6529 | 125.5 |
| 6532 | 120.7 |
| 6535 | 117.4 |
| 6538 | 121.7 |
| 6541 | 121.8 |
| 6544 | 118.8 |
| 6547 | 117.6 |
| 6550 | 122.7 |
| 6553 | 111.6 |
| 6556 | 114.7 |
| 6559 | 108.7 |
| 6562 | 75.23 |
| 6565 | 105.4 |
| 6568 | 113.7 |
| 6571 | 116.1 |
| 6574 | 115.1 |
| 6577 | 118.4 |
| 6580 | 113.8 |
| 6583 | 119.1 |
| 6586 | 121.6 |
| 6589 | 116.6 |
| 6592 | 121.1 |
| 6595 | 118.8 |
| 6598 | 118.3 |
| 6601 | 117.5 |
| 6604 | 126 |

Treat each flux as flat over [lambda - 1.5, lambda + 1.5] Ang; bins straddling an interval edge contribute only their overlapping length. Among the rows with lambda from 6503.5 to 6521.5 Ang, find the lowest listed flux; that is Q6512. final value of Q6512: 121.7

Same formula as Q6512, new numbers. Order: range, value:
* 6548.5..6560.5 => 108.7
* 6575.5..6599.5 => 113.8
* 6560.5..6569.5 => 75.23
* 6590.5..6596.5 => 118.8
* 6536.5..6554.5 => 111.6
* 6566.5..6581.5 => 113.7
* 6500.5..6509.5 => 123.3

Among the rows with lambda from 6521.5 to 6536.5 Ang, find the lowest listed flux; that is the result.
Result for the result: 117.4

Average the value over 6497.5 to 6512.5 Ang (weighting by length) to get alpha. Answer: 126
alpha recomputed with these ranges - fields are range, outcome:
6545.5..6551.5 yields 120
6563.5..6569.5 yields 110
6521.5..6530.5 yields 124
